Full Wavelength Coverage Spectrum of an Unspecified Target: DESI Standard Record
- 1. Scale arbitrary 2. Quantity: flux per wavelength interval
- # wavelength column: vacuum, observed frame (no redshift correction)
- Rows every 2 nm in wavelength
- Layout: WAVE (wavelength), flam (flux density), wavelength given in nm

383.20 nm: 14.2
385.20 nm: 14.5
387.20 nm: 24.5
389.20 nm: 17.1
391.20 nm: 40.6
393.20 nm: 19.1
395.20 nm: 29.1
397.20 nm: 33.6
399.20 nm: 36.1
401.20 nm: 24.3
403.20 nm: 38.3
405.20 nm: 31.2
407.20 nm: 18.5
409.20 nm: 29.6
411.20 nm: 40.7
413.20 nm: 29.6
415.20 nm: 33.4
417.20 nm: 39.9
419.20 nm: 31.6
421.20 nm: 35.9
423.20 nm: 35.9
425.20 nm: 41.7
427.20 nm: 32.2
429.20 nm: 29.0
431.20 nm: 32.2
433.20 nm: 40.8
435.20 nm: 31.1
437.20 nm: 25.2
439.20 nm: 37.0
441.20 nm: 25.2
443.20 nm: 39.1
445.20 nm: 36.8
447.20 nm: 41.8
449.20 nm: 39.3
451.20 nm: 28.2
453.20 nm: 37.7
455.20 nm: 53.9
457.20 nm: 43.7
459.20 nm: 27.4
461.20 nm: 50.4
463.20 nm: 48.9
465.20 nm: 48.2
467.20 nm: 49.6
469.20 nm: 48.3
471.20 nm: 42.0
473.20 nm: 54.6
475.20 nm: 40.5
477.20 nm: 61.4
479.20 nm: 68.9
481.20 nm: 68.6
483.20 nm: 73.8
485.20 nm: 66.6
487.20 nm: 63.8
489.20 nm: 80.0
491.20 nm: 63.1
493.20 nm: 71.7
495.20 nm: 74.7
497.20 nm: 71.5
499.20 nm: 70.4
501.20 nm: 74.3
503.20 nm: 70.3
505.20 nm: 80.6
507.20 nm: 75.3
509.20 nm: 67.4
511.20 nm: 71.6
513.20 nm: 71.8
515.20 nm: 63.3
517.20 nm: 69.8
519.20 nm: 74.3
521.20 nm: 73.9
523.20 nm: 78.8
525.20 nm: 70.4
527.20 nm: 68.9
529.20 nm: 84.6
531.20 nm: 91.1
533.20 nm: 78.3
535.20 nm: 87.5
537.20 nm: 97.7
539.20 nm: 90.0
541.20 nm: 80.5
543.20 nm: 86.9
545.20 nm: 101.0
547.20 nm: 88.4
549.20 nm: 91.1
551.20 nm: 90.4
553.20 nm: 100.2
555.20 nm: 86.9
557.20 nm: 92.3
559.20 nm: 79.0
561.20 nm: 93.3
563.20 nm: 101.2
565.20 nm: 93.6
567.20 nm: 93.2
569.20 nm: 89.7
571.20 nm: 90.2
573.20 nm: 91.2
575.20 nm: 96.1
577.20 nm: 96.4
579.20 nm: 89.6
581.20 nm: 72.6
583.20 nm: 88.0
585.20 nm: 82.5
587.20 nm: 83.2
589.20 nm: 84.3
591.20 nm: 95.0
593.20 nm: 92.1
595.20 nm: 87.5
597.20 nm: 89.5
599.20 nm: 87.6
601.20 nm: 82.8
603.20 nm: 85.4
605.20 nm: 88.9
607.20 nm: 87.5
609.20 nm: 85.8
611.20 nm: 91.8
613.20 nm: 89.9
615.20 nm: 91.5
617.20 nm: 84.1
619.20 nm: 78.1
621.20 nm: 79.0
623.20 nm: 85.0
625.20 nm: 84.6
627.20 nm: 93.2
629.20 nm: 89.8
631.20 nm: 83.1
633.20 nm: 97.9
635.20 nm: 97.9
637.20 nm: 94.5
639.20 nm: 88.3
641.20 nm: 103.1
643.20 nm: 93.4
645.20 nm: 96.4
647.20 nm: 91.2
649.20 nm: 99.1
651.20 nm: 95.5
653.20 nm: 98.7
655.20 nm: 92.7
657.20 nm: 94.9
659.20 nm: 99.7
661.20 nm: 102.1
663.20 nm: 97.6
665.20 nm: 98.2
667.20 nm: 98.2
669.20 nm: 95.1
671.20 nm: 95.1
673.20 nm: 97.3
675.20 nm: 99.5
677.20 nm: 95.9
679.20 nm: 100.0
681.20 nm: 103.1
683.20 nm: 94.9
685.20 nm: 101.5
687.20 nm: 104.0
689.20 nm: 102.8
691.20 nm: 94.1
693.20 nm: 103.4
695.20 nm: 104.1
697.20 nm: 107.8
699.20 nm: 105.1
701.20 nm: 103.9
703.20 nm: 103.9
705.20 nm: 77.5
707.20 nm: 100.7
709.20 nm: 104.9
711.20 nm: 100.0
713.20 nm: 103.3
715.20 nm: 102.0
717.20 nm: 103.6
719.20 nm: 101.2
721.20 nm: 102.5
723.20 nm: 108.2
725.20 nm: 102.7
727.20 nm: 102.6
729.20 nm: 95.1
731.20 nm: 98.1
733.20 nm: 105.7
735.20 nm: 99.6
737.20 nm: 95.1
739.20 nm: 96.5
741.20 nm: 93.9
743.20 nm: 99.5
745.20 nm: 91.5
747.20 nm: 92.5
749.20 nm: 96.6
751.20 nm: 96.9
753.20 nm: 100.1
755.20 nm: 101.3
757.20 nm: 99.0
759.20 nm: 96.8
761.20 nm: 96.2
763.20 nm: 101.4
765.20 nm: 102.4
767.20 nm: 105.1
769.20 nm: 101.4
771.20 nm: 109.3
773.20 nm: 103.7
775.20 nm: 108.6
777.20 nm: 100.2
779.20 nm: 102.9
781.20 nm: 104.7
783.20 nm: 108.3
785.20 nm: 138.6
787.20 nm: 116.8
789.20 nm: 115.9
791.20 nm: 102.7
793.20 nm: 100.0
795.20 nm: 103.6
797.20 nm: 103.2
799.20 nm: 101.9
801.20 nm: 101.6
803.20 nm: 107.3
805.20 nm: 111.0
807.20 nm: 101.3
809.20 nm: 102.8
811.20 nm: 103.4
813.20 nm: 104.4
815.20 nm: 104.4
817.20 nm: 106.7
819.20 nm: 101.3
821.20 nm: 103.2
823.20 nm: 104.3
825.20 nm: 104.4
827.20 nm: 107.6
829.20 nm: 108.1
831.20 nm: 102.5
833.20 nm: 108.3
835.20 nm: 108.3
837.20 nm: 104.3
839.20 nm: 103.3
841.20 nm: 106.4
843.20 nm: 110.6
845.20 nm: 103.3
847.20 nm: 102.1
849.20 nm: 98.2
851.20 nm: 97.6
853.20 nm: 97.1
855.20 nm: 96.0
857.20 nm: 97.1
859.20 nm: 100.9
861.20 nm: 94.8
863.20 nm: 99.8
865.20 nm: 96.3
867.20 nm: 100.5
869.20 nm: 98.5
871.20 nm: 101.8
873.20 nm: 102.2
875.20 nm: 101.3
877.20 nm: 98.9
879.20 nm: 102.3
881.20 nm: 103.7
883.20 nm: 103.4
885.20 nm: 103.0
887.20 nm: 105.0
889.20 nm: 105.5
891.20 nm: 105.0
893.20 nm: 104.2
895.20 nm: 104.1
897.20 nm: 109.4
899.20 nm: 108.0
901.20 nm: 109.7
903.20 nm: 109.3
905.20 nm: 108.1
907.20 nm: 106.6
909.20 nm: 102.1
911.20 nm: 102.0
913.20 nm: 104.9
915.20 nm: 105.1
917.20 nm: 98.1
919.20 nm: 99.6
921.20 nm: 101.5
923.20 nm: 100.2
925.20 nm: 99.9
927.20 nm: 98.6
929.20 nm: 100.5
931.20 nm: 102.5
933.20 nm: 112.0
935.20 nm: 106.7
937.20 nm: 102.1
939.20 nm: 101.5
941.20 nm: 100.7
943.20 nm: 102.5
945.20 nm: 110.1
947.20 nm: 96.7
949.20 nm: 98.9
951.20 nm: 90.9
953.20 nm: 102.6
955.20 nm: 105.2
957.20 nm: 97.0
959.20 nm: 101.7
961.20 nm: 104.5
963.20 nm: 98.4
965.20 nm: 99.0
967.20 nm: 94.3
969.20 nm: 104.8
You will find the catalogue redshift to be 0.197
